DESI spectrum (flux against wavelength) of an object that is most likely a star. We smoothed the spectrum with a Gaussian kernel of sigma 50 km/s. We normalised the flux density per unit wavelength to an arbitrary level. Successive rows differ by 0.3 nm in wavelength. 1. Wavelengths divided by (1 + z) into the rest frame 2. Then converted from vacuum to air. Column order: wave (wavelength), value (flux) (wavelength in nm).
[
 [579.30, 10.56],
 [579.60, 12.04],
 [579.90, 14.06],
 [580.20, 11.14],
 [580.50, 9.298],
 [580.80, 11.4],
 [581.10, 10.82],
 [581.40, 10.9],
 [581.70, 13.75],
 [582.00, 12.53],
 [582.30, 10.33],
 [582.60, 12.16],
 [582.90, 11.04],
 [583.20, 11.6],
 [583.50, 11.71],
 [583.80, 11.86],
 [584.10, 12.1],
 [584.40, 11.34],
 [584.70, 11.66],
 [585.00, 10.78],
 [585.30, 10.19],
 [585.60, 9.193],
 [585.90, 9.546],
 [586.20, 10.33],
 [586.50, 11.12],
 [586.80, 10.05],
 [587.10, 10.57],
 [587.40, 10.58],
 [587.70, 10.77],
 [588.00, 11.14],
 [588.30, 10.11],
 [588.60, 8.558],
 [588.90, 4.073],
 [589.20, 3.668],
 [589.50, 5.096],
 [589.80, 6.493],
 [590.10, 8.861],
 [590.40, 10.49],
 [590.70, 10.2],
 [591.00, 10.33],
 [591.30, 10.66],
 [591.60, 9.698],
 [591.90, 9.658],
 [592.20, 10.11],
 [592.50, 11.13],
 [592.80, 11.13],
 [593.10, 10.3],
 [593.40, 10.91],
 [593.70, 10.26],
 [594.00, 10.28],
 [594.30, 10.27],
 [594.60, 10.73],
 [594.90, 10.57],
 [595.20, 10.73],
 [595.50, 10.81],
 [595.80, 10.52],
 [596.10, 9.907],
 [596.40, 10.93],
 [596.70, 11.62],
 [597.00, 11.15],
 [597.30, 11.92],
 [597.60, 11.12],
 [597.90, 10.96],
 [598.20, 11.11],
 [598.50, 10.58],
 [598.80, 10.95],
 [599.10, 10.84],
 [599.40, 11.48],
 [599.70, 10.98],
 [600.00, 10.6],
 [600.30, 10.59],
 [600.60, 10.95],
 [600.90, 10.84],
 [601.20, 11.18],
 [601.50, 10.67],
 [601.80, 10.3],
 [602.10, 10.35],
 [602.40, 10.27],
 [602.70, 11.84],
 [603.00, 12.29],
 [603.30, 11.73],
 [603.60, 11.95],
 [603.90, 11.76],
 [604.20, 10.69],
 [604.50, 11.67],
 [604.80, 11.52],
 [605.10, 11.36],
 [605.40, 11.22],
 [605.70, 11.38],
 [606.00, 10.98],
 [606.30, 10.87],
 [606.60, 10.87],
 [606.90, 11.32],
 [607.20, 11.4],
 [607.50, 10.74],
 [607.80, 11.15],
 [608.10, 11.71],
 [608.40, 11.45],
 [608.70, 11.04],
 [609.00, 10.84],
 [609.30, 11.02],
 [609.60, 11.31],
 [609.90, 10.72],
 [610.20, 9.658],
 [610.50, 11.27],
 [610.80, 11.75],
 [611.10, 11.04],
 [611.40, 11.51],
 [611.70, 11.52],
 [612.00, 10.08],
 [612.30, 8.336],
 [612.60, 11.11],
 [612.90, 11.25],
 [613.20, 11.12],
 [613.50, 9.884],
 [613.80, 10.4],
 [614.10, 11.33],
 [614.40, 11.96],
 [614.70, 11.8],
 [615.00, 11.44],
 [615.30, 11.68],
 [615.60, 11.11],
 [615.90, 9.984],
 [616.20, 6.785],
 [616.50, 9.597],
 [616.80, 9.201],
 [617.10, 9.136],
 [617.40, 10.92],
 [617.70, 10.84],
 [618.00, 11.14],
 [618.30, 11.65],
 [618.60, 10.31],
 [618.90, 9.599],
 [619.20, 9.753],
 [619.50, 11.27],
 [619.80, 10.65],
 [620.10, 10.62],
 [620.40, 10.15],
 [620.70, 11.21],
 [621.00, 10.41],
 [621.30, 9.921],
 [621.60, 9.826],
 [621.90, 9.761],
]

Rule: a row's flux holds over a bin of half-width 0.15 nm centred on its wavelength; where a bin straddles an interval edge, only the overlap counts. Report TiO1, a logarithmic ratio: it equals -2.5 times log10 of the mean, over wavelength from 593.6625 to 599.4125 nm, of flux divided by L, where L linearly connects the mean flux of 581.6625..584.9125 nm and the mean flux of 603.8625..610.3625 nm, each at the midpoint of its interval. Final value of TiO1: 0.054 mag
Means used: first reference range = 11.7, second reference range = 11.1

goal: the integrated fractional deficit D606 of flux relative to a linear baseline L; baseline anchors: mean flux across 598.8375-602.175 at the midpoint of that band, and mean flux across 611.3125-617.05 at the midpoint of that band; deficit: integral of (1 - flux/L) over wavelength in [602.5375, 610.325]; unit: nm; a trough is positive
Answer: -0.42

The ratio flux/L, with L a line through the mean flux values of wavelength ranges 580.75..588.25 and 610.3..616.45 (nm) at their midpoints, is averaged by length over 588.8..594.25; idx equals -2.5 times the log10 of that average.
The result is 0.20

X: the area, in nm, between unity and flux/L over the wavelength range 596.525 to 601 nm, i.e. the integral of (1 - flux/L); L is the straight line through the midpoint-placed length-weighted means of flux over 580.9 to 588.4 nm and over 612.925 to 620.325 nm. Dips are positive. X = -0.09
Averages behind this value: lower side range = 11.1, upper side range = 10.5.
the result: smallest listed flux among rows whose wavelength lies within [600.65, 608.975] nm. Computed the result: 10.27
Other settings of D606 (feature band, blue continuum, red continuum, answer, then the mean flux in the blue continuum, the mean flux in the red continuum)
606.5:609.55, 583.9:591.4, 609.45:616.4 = -0.19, 9.52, 10.7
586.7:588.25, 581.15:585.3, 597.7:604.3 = 0.12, 11.6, 11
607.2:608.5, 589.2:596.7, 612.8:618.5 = -0.12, 9.91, 10.6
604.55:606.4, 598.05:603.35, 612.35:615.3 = -0.04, 11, 11.1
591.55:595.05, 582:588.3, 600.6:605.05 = 0.19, 10.9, 11.2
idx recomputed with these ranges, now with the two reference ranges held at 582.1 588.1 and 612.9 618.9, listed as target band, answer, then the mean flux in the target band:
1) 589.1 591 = 0.36 mag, 7.79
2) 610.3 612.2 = -0.05 mag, 11.1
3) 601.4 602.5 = 0.03 mag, 10.4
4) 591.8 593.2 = 0.03 mag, 10.5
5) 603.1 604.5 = -0.09 mag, 11.6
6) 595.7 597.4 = -0.02 mag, 11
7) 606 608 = -0.04 mag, 11.1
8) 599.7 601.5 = -0.01 mag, 10.8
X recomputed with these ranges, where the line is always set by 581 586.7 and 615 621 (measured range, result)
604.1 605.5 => -0.086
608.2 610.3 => -0.072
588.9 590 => 0.591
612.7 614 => -0.032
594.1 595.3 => 0.040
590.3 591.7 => 0.093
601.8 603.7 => -0.104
